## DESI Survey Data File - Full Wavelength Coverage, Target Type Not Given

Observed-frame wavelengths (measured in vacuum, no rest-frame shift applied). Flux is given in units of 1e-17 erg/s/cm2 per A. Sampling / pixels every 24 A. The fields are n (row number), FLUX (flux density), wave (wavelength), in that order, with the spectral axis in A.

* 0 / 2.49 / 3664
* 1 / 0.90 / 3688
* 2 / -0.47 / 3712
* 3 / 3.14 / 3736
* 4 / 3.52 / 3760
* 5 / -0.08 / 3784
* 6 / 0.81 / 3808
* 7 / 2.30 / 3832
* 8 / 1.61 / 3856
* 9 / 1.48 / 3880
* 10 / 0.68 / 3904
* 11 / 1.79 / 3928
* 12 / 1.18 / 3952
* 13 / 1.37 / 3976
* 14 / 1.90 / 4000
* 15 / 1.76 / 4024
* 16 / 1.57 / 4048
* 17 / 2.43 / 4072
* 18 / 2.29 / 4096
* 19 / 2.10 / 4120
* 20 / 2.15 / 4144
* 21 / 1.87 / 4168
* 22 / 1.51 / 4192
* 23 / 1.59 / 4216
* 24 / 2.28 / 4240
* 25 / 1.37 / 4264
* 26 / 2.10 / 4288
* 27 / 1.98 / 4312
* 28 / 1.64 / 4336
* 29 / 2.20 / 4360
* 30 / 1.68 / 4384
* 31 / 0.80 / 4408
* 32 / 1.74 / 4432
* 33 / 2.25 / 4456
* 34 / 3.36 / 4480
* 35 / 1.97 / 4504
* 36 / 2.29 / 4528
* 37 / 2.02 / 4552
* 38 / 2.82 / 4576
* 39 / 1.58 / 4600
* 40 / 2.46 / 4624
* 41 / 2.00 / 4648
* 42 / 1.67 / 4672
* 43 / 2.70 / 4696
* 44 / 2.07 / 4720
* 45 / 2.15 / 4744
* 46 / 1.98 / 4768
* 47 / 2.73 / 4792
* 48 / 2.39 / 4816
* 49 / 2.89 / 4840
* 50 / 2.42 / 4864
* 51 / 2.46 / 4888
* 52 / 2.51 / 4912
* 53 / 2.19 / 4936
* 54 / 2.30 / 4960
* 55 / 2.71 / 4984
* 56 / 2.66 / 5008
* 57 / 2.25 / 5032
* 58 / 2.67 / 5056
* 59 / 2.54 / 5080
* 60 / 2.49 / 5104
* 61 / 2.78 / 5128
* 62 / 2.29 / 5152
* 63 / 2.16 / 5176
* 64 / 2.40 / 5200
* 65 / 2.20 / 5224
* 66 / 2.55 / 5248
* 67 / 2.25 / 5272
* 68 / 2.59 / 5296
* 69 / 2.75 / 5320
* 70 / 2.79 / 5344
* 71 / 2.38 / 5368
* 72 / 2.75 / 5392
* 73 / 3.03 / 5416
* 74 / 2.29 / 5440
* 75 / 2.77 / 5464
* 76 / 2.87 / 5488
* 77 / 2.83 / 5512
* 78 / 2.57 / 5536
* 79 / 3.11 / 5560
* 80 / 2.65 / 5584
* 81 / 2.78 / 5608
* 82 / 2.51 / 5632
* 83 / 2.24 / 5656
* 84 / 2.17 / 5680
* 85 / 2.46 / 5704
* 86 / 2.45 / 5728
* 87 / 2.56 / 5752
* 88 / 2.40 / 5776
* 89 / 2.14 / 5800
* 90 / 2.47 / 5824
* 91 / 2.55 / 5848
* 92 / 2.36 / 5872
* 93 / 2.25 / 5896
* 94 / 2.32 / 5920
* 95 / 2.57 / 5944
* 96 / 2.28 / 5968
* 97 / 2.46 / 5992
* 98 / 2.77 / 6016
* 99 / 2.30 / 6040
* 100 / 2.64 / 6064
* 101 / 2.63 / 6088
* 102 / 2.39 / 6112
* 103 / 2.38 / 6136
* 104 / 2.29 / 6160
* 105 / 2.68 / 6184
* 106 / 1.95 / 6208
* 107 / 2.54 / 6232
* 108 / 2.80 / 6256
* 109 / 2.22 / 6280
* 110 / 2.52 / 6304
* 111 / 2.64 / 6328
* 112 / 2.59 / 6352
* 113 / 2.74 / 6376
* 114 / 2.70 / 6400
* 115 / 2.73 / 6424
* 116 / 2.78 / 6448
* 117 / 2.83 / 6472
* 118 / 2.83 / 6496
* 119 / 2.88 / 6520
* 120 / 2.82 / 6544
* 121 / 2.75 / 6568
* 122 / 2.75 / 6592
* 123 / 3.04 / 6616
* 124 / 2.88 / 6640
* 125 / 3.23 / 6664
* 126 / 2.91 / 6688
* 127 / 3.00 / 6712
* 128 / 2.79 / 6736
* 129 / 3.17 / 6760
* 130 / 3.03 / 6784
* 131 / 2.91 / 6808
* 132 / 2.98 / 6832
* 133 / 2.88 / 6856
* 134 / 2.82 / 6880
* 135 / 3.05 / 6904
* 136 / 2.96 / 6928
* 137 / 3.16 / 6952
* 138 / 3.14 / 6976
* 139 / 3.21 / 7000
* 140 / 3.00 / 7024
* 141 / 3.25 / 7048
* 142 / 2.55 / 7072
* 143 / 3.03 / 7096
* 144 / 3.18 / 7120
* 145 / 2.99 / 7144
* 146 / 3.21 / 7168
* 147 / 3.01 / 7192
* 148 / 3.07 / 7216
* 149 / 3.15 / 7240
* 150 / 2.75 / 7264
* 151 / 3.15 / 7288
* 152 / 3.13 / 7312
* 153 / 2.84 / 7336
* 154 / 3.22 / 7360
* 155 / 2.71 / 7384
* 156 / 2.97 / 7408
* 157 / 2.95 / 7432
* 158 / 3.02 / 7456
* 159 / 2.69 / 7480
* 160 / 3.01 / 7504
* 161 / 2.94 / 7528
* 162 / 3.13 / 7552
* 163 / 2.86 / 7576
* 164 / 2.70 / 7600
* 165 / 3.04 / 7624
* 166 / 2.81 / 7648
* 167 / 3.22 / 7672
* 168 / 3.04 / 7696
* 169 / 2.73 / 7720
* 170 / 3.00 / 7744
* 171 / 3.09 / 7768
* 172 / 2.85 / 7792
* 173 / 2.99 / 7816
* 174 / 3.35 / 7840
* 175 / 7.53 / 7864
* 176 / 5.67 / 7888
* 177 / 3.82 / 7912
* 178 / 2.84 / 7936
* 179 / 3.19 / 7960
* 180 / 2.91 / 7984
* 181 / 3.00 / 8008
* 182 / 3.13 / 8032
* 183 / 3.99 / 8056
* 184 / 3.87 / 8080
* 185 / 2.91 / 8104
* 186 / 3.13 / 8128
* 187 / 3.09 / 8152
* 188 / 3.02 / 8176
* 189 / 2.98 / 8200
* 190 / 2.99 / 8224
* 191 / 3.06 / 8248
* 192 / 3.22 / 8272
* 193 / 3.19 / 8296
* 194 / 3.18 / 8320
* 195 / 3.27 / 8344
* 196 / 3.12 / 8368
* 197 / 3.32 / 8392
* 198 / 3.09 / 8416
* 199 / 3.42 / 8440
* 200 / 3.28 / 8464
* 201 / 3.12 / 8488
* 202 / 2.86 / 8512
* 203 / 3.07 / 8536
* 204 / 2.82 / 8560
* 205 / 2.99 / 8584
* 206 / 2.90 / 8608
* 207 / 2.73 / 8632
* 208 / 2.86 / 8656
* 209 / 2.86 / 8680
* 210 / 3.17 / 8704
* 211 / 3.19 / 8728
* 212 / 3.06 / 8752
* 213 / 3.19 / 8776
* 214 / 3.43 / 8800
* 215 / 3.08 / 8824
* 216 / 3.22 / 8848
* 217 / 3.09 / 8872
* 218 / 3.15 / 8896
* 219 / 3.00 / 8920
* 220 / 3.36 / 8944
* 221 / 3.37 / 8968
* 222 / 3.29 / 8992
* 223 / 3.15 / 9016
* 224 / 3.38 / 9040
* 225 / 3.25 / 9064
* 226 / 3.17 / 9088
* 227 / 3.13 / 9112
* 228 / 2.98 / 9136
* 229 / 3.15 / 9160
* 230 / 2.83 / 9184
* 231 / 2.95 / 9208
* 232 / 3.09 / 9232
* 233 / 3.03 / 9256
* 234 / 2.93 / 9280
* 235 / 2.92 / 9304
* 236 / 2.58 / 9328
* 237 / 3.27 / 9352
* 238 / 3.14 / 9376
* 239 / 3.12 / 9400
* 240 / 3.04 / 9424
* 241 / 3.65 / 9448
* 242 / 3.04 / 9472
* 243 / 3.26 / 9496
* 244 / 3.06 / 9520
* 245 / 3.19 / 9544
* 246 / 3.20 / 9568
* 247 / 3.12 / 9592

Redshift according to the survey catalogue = 0.20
